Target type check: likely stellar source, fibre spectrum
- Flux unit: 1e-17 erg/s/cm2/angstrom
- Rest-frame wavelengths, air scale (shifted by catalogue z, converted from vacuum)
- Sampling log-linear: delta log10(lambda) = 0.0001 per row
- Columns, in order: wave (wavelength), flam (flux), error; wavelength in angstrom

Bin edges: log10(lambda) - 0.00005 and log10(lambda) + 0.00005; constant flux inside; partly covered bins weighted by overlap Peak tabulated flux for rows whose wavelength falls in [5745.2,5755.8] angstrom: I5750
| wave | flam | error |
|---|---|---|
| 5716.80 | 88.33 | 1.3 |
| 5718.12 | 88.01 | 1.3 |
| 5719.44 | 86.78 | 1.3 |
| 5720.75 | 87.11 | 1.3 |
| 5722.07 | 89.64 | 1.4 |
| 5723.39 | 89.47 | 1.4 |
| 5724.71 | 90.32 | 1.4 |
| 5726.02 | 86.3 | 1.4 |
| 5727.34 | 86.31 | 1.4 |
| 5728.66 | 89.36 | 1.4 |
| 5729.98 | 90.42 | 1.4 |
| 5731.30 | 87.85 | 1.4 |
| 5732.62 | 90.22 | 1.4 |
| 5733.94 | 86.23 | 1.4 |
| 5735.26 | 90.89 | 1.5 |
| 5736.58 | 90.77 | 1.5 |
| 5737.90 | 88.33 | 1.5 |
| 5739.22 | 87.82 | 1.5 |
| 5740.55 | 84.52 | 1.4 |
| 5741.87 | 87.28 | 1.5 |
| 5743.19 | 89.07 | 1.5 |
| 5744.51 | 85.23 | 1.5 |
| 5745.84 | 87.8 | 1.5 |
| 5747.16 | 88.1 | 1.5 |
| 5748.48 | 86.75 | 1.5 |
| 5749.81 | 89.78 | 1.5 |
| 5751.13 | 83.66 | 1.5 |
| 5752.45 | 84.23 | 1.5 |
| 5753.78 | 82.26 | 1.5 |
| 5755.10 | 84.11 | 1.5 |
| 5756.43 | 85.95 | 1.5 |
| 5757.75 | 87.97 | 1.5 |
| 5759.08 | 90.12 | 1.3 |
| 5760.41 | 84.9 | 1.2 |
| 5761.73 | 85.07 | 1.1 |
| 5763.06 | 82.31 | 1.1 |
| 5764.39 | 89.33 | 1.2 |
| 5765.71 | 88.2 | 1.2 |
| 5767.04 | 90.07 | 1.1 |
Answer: 89.78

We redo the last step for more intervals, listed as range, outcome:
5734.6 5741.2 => 90.89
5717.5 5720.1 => 88.01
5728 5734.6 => 90.42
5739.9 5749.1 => 89.07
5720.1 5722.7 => 89.64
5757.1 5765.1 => 90.12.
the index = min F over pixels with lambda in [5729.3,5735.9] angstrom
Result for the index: 86.23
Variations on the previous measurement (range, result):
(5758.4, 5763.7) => 82.31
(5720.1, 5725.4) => 87.11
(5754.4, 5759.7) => 84.11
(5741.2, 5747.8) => 85.23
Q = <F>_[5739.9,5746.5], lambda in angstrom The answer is 86.8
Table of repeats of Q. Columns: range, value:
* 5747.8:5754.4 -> 85.4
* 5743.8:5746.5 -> 86.5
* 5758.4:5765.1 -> 86.4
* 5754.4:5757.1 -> 85.2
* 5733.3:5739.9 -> 88.7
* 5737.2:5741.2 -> 86.8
